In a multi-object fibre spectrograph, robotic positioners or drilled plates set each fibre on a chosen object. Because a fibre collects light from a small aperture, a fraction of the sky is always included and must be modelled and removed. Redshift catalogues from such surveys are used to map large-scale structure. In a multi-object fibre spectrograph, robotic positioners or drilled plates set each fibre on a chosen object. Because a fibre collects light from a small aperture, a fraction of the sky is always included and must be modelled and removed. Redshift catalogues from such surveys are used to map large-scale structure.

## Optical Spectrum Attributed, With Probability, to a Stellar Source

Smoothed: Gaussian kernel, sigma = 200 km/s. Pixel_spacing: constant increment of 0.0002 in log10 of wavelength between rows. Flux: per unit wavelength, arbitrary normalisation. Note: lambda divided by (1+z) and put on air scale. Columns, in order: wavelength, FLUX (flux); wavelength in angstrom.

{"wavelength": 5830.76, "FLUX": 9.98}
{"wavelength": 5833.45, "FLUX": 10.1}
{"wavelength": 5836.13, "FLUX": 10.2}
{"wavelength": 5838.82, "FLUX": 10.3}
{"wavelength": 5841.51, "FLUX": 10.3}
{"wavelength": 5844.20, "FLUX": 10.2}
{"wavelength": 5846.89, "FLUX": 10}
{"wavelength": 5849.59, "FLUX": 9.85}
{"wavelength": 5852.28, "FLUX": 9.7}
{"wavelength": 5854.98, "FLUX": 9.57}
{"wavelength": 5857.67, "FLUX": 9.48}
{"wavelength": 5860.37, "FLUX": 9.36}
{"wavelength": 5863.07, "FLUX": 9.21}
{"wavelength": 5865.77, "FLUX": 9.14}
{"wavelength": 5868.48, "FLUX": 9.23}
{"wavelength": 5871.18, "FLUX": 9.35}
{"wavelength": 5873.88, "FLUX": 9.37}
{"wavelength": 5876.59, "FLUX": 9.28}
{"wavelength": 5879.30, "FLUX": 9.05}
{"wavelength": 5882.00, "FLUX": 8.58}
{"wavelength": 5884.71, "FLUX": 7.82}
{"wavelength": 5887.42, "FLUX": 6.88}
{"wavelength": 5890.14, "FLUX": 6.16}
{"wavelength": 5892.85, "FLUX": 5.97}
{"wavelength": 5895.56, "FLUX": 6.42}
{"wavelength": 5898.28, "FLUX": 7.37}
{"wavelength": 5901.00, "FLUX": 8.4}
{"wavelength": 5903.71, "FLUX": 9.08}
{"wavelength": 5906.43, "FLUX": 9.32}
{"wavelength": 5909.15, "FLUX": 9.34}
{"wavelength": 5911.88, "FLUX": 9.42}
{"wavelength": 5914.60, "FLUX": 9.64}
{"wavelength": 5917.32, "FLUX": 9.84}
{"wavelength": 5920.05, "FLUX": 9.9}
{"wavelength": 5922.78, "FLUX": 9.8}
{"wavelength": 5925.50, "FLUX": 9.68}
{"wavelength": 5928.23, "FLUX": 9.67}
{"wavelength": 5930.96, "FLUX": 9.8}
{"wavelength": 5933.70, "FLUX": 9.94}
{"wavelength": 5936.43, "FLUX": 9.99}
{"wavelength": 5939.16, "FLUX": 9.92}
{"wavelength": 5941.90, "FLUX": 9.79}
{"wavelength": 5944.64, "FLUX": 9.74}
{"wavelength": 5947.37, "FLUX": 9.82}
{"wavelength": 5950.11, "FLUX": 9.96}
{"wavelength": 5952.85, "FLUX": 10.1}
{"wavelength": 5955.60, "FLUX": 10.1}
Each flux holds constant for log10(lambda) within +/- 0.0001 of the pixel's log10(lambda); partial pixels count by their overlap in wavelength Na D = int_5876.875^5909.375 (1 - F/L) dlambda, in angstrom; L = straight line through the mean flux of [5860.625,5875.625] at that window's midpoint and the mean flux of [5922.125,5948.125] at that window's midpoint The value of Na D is 5.5 angstrom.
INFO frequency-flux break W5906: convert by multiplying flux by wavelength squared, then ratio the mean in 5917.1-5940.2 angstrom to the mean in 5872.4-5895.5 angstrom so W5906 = 1.28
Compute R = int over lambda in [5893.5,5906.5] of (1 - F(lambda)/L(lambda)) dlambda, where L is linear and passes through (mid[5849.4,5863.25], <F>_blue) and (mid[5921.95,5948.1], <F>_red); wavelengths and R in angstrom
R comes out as 2.43 angstrom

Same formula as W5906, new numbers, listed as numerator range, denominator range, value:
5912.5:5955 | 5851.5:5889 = 1.12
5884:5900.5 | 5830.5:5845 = 0.68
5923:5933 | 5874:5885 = 1.12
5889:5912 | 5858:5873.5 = 0.86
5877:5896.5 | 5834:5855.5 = 0.75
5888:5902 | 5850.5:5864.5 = 0.73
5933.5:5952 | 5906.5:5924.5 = 1.04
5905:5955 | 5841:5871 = 1.04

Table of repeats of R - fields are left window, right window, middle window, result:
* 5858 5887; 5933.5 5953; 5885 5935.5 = 4.2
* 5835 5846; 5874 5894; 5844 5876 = -1.3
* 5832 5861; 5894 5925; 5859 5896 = 4.5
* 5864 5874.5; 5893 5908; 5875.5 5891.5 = 1.4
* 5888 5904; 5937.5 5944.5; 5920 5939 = -1.5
